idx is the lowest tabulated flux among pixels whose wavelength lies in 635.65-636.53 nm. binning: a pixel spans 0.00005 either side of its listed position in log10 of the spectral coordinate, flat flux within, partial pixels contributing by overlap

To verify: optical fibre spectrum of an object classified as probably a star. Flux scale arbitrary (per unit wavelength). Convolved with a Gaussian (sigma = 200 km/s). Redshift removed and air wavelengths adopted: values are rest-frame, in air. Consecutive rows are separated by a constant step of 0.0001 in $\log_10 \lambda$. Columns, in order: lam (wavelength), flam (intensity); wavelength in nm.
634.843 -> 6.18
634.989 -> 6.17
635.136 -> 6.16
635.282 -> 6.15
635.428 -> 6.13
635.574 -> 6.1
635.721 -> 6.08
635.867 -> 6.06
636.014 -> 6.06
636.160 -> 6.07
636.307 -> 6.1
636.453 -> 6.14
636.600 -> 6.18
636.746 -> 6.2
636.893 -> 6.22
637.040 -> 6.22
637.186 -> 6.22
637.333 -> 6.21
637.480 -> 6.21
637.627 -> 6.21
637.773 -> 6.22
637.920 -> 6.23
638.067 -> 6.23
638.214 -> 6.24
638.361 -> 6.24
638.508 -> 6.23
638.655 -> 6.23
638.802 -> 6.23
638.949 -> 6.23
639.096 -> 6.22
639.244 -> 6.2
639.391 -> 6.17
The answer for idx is 6.06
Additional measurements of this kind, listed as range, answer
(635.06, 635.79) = 6.08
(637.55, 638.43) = 6.21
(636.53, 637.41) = 6.18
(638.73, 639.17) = 6.22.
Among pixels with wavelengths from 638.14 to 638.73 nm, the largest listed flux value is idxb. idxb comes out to 6.24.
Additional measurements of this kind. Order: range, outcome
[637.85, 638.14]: 6.23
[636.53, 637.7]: 6.22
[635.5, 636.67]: 6.18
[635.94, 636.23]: 6.07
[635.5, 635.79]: 6.1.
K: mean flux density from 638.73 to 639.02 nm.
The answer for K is 6.23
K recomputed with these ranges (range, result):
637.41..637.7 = 6.21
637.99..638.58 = 6.23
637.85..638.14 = 6.23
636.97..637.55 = 6.22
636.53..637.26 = 6.21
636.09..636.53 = 6.1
